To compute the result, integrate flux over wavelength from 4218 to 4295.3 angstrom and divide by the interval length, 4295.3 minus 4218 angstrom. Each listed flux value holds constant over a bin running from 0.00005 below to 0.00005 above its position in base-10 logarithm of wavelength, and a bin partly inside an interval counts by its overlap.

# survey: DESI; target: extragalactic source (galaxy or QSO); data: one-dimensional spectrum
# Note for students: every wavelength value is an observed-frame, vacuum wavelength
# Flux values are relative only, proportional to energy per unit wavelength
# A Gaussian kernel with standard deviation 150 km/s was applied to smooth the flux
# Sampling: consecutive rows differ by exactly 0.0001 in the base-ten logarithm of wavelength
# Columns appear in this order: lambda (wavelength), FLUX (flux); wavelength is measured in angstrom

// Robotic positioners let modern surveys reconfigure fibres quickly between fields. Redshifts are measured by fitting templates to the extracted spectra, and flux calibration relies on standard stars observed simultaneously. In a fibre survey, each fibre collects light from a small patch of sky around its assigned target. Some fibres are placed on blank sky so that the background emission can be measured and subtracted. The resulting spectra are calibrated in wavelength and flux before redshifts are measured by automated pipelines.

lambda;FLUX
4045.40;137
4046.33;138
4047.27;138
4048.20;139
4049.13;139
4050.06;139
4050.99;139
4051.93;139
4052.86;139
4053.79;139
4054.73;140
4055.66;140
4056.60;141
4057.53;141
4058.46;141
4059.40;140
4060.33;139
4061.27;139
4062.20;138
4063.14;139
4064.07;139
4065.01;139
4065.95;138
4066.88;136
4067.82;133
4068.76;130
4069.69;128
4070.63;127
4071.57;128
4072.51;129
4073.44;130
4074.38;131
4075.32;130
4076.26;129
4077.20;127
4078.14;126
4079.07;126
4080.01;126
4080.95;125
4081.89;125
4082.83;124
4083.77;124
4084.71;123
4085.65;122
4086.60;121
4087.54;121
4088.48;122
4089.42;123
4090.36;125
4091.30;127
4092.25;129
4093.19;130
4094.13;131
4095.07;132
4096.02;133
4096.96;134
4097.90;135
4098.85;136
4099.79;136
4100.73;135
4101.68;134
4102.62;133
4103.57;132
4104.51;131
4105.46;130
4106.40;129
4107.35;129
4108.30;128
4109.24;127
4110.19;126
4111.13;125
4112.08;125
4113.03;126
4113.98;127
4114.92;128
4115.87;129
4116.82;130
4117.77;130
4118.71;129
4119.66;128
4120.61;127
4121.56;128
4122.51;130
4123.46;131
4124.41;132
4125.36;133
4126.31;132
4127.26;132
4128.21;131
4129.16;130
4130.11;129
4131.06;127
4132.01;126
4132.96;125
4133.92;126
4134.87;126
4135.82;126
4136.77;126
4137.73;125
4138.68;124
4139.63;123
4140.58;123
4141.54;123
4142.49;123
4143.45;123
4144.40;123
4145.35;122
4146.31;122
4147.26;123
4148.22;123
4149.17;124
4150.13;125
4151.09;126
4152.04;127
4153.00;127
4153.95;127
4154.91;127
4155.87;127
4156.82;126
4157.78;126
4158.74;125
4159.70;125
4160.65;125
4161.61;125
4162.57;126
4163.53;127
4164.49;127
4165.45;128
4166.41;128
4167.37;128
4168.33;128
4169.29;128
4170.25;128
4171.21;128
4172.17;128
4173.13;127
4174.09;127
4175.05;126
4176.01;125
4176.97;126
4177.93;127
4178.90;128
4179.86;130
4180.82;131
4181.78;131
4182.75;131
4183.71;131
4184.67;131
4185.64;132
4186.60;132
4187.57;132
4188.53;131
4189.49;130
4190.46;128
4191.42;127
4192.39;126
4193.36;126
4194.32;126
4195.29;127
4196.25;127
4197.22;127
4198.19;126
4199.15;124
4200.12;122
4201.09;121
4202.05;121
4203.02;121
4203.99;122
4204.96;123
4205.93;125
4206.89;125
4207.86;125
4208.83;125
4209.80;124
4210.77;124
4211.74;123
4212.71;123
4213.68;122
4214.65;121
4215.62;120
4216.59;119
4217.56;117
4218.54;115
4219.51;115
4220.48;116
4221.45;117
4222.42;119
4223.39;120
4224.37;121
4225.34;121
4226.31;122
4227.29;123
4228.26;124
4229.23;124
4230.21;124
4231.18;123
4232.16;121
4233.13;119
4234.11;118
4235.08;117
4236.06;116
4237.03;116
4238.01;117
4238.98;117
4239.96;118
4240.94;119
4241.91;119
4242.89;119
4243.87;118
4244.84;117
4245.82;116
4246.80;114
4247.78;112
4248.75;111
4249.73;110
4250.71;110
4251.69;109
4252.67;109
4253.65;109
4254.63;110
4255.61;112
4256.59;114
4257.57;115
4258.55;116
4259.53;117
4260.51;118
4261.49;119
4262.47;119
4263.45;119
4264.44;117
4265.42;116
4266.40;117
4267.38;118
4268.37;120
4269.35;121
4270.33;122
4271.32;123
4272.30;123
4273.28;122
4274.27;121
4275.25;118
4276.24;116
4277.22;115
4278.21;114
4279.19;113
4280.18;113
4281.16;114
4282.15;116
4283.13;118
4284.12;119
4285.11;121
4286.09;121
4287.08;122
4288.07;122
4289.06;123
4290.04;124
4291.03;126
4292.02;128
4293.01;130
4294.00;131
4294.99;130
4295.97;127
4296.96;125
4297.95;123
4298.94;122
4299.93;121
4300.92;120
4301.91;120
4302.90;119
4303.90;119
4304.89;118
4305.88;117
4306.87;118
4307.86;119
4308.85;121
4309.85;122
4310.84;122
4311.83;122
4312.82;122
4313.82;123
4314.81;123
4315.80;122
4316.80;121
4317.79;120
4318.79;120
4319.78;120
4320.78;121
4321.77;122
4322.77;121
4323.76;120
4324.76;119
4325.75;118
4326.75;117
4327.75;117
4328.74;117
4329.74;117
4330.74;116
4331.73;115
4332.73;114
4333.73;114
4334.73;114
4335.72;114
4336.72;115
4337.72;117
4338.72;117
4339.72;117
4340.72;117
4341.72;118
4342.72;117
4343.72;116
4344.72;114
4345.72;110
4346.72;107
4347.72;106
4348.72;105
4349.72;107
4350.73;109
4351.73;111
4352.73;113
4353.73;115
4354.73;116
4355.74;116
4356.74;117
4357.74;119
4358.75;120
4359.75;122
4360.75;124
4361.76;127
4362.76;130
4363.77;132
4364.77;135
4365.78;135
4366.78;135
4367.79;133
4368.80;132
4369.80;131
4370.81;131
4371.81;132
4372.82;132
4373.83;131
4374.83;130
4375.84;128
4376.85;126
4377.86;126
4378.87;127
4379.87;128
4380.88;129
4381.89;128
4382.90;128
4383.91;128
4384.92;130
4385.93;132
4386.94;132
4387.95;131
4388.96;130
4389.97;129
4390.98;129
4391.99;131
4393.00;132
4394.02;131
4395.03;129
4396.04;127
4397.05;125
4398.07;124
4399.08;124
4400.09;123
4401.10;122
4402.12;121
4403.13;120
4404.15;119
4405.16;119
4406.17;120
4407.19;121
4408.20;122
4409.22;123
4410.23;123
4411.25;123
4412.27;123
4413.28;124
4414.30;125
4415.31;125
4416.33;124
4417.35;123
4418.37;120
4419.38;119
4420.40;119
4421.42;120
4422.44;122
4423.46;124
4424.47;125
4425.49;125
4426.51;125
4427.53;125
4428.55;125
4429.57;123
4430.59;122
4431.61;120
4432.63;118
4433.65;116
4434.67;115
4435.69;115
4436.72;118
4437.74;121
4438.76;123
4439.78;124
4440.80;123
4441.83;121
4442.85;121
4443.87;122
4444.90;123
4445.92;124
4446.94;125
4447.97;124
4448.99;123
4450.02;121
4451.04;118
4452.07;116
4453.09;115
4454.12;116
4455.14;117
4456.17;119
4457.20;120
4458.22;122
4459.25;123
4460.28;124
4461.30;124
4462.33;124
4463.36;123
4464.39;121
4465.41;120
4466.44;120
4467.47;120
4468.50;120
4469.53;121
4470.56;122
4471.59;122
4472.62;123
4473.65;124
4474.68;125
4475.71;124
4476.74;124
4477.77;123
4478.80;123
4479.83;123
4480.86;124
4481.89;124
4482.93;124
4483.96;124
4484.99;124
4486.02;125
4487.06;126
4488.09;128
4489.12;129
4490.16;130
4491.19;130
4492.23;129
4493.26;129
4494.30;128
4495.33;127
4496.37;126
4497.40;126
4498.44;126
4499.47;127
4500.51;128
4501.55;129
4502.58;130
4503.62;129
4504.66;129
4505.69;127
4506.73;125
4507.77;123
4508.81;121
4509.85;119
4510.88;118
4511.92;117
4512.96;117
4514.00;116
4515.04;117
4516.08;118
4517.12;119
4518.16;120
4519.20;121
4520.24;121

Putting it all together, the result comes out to 118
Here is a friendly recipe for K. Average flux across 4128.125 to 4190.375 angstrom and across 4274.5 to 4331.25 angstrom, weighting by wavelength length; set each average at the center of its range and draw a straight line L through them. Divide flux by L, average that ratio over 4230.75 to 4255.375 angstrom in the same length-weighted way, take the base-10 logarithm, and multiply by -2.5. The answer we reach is 0.07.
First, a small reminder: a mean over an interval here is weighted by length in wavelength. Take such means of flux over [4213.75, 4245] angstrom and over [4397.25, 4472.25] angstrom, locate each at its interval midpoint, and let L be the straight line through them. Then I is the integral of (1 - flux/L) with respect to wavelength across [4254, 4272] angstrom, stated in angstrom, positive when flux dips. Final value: 0.3 angstrom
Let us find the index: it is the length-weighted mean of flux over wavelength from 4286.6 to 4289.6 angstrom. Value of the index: 122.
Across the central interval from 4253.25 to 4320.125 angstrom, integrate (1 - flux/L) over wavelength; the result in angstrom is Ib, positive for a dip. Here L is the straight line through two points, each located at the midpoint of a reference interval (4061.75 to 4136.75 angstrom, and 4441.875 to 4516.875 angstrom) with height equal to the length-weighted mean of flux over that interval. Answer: 3.4 angstrom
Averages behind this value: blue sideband 129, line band 120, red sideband 123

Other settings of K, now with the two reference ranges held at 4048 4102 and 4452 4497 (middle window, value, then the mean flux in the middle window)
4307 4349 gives 0.08 mag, 117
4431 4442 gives 0.04 mag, 119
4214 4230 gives 0.08 mag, 120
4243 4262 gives 0.13 mag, 114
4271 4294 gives 0.06 mag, 120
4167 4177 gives 0.02 mag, 127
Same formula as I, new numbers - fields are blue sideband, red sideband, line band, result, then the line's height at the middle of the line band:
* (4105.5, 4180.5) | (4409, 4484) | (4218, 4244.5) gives 1.3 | 125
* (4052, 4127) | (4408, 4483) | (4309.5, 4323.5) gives 0.4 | 125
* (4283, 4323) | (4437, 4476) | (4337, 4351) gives 1.1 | 122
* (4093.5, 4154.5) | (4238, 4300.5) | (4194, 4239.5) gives 0.2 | 122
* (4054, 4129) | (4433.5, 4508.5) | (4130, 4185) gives 1.3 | 129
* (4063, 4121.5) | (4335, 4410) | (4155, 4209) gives 0.1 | 127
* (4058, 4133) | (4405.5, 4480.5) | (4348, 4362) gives 0.9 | 124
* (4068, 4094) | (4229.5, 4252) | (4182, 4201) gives -1.3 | 120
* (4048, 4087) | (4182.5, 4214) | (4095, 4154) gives 0.9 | 130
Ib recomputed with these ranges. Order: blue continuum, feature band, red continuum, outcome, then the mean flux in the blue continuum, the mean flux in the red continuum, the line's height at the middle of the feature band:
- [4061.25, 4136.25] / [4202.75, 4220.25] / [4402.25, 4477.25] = 0.72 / 129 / 122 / 127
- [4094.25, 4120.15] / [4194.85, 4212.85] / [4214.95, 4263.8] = -0.51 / 130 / 117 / 121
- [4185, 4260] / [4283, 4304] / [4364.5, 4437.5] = -0.18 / 120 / 125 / 122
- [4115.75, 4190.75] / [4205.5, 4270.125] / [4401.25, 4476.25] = 3.86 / 127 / 121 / 126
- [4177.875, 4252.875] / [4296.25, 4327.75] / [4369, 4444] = 0.71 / 122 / 125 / 123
